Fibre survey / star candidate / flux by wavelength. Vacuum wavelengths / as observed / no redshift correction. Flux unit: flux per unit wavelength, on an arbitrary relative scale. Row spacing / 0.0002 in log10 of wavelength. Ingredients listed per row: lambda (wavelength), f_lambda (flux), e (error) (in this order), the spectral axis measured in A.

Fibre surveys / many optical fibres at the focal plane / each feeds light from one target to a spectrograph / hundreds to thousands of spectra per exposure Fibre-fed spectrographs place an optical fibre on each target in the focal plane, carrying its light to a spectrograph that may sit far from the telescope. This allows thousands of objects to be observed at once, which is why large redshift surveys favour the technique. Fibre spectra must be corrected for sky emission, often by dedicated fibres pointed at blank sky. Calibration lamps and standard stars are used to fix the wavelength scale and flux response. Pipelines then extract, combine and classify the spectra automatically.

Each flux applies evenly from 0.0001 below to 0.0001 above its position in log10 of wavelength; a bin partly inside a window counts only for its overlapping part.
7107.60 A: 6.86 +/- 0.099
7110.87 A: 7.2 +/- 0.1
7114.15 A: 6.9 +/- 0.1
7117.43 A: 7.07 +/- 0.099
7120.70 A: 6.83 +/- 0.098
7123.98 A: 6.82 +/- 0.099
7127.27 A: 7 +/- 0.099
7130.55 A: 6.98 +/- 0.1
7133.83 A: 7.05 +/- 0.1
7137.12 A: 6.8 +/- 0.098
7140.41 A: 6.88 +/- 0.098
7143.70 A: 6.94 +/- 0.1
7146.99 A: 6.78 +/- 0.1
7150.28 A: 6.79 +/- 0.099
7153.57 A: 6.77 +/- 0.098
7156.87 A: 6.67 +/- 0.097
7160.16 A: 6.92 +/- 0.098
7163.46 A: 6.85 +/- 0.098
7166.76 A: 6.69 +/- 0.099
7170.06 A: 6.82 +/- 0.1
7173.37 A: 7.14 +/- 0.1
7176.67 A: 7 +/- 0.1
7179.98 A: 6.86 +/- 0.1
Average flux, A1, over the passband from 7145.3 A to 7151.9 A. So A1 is 6.79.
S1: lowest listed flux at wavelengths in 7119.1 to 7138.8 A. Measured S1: 6.8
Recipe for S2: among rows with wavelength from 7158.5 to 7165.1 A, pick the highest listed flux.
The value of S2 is 6.92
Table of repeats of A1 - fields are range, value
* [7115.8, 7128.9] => 6.93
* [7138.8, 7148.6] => 6.87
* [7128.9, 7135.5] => 7.02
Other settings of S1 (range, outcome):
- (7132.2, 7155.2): 6.77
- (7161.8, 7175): 6.69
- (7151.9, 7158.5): 6.67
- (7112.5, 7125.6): 6.82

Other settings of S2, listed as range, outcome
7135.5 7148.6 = 6.94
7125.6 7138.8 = 7.05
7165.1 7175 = 7.14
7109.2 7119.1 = 7.2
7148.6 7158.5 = 6.79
